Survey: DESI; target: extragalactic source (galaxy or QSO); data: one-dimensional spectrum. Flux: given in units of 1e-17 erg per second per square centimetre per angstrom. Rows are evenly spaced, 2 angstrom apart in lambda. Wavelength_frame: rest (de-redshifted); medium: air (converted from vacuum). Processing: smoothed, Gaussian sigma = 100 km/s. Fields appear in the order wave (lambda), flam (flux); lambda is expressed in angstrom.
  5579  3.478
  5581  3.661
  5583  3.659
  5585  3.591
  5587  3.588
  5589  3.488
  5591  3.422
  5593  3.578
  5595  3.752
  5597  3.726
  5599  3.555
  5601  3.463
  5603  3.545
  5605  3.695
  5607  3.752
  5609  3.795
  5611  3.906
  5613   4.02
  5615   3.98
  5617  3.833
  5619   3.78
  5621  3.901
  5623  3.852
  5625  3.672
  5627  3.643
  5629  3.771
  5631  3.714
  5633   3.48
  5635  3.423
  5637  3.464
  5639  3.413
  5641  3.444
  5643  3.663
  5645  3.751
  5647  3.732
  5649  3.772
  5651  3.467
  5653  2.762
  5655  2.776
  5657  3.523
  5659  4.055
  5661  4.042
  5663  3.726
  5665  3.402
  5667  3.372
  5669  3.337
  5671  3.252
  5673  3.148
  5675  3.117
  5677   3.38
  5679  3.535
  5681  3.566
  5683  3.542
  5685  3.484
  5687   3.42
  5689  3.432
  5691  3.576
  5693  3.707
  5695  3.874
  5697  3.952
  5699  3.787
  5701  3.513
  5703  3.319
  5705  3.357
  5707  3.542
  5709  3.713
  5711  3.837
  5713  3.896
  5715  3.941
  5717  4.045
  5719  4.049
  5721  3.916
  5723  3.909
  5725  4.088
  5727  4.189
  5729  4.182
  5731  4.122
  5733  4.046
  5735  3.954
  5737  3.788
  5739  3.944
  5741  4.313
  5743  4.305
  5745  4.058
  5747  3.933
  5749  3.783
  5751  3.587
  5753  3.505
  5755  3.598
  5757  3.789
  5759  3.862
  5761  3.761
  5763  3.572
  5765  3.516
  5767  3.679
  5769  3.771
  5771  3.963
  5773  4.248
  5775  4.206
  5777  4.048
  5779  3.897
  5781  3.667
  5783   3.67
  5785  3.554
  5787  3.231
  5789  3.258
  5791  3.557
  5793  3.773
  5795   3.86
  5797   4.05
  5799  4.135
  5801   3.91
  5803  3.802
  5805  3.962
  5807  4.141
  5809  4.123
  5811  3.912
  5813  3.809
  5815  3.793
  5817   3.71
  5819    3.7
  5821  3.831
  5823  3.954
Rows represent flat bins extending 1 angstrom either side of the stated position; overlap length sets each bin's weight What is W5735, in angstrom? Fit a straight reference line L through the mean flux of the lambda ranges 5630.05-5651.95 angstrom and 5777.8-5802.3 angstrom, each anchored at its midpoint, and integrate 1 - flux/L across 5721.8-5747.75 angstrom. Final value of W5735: -2.8 angstrom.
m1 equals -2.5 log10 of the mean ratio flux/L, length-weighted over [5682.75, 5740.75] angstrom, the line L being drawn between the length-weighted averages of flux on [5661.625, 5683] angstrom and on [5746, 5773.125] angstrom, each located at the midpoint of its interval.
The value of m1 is -0.07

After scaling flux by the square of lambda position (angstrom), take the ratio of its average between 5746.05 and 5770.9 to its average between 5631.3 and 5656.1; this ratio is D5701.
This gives 1.12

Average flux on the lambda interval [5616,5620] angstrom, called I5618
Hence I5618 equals 3.81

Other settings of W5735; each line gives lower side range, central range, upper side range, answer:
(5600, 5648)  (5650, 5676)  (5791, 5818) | 2.5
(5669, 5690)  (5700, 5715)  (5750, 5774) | -0.5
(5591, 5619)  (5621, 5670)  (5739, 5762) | 2.7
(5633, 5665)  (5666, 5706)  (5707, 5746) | 2.9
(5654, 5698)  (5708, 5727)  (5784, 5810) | -1.8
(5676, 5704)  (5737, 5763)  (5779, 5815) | -1.1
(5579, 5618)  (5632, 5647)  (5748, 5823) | 0.7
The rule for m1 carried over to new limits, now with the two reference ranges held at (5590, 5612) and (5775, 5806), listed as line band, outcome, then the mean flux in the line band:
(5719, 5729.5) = -0.09 mag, 4.05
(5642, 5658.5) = 0.07 mag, 3.45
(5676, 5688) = 0.07 mag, 3.49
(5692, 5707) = 0.02 mag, 3.64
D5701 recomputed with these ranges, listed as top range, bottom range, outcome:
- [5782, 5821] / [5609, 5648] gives 1.09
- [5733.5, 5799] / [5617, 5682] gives 1.12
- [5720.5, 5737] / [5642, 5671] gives 1.18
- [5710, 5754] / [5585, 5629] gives 1.12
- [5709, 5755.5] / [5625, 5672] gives 1.16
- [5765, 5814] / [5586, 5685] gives 1.13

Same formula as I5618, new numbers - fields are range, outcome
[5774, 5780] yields 4.05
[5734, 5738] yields 3.87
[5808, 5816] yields 3.91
